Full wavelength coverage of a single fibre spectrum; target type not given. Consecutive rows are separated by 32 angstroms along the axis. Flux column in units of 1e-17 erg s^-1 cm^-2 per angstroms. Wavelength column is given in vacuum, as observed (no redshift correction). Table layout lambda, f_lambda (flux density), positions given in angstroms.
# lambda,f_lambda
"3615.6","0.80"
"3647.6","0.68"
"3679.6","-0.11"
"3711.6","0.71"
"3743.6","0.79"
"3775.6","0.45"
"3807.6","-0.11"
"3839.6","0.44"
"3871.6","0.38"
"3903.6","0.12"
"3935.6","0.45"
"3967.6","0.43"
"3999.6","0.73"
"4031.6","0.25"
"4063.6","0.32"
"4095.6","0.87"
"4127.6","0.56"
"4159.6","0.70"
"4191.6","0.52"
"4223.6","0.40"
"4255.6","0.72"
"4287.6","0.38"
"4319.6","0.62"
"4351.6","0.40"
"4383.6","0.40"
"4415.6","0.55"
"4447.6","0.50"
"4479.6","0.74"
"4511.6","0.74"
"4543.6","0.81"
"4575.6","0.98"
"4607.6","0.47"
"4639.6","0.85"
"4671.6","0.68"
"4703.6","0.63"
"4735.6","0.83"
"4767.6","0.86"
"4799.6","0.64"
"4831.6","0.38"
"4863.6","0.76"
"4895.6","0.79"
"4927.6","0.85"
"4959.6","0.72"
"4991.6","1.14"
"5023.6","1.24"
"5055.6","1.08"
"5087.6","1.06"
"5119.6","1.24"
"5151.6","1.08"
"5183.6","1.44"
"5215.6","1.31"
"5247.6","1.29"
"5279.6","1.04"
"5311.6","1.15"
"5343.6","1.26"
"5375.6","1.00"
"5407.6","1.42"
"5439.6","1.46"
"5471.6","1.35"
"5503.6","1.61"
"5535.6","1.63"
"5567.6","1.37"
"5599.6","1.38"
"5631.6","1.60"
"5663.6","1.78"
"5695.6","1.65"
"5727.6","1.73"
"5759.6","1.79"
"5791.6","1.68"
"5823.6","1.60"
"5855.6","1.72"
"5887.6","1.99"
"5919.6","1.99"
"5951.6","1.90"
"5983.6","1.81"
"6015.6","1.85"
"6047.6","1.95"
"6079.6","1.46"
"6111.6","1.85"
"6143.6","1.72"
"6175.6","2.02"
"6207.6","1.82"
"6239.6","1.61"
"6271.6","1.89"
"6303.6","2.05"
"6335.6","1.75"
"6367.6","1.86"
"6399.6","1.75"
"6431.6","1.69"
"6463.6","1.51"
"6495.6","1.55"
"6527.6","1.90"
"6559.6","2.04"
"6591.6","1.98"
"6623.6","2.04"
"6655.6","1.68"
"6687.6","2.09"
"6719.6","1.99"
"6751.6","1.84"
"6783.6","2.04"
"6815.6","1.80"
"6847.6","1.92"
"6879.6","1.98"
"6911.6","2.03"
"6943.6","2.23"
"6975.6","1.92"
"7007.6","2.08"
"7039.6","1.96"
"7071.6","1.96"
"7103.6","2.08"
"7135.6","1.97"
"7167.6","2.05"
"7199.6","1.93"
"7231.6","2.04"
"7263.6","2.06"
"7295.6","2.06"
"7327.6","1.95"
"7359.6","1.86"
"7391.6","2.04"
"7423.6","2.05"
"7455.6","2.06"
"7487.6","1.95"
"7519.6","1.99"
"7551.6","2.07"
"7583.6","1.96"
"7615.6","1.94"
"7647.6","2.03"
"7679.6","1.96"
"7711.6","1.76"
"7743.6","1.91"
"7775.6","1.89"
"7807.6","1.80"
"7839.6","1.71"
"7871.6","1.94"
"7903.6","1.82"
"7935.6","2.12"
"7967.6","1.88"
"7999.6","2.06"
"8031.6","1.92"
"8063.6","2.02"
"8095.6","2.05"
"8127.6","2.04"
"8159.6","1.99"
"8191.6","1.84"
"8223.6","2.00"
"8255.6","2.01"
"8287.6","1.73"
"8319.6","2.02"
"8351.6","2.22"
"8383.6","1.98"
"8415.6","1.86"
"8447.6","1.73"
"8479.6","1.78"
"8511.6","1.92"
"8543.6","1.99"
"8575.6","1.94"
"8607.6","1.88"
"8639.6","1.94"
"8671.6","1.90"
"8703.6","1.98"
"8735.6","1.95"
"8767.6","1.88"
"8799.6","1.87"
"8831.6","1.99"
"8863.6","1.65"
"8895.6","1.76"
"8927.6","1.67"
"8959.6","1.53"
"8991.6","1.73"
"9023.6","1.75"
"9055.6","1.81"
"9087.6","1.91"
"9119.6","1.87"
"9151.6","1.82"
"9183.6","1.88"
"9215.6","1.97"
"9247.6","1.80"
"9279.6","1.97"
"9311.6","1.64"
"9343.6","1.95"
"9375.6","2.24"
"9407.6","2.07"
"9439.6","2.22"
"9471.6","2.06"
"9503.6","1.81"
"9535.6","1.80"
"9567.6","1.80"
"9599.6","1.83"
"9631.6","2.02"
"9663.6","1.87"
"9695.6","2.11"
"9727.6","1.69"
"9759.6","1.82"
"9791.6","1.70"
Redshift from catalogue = 0.25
